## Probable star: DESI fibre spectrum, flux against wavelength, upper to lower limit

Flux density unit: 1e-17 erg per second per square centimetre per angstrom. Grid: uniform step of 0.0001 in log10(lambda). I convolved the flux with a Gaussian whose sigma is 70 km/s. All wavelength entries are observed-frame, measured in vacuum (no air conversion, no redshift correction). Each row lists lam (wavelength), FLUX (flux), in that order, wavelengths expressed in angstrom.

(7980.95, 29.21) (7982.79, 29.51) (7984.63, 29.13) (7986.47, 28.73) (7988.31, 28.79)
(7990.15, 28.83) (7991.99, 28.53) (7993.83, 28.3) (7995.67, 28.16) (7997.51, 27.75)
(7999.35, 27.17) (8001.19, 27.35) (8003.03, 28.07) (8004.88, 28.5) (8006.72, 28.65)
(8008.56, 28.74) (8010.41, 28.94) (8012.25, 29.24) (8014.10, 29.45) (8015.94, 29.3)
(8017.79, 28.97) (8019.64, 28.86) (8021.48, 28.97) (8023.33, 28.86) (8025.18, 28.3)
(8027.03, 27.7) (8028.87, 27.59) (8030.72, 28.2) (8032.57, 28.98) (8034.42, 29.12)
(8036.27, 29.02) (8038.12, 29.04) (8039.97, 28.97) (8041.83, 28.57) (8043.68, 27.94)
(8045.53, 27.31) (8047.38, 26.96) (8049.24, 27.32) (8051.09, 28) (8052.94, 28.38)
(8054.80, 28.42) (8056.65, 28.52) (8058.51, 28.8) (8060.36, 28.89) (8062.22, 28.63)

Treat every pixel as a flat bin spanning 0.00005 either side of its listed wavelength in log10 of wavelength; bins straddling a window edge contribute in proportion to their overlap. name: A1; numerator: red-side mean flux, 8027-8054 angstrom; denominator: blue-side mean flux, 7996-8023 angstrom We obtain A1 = 0.99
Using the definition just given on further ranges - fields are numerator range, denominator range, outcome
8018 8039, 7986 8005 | 1.02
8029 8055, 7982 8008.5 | 1.00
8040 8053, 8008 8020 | 0.96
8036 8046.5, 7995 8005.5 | 1.02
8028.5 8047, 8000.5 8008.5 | 1.01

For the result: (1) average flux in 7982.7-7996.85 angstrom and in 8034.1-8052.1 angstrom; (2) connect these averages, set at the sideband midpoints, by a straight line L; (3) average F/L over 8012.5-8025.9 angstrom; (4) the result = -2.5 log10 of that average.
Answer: -0.021 mag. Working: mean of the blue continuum 28.7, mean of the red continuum 28.2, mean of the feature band 29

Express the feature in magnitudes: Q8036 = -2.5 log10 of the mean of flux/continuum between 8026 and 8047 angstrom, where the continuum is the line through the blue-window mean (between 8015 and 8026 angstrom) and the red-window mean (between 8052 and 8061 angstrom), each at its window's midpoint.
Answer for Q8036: 0.01 mag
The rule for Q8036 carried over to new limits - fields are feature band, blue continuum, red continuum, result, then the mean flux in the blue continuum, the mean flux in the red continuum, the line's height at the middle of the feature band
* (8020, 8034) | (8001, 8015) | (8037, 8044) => 0.01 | 28.7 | 28.7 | 28.7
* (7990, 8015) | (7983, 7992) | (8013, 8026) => 0.02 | 28.9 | 29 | 28.9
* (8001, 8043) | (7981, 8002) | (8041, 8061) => -0.02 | 28.4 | 28.1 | 28.3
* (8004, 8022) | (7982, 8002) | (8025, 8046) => -0.02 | 28.4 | 28.4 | 28.4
